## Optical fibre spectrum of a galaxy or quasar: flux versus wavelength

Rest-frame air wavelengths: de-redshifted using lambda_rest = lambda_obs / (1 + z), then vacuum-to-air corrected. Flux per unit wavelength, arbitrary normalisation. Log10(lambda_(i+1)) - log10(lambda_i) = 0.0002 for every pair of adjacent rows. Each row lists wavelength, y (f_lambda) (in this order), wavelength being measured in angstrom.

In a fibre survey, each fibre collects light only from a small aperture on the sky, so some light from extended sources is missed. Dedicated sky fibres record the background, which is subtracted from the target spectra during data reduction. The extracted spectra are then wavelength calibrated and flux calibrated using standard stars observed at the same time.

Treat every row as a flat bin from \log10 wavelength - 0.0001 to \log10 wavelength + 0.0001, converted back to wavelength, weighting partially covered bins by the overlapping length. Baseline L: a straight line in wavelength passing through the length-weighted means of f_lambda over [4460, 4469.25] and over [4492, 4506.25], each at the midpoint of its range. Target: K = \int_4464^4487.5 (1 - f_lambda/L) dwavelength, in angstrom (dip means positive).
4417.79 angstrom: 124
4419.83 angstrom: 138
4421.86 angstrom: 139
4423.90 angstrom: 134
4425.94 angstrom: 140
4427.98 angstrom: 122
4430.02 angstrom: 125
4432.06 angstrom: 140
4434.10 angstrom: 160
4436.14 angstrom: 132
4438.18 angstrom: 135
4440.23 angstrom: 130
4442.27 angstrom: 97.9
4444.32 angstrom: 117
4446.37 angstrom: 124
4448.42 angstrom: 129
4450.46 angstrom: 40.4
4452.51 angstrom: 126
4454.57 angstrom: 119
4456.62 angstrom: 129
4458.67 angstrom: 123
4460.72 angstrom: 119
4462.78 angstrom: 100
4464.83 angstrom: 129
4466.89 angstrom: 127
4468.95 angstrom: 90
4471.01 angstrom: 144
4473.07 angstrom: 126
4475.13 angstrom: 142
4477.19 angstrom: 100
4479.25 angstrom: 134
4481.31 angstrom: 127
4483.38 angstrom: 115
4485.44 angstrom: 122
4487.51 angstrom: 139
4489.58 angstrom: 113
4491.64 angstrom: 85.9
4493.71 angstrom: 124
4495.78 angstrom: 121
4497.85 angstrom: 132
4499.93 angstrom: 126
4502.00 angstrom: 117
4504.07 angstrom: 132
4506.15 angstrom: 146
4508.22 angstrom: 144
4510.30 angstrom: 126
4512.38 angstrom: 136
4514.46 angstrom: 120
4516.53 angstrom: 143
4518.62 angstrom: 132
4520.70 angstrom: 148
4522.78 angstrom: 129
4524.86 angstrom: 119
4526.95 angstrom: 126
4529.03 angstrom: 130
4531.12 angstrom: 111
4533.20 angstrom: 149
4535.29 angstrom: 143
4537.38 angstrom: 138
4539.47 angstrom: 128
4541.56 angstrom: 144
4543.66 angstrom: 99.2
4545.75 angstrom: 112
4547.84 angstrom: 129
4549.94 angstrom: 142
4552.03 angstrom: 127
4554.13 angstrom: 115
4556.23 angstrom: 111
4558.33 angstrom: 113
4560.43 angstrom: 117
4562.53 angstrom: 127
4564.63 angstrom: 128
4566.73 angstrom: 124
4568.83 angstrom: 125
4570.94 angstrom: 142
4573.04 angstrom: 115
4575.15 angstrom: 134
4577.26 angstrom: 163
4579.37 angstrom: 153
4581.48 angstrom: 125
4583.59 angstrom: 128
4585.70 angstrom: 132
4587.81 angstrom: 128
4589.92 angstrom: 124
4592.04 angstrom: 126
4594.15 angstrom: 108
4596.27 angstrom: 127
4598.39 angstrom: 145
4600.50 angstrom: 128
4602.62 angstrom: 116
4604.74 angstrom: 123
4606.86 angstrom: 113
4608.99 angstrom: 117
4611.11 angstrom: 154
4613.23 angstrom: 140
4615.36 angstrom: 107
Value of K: -1.2 angstrom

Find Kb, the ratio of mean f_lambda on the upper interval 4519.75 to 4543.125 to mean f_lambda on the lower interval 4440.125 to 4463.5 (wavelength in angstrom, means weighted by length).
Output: 1.2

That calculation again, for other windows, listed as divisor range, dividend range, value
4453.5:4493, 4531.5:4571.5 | 1.05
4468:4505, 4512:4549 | 1.07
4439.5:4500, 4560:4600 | 1.10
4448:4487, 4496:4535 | 1.11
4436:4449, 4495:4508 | 1.06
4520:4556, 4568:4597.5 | 1.02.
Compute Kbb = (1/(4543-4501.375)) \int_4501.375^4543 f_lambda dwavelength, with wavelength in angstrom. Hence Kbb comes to 133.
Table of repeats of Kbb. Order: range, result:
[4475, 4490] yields 123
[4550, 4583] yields 128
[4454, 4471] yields 119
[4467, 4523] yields 126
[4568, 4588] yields 135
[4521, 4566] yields 126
